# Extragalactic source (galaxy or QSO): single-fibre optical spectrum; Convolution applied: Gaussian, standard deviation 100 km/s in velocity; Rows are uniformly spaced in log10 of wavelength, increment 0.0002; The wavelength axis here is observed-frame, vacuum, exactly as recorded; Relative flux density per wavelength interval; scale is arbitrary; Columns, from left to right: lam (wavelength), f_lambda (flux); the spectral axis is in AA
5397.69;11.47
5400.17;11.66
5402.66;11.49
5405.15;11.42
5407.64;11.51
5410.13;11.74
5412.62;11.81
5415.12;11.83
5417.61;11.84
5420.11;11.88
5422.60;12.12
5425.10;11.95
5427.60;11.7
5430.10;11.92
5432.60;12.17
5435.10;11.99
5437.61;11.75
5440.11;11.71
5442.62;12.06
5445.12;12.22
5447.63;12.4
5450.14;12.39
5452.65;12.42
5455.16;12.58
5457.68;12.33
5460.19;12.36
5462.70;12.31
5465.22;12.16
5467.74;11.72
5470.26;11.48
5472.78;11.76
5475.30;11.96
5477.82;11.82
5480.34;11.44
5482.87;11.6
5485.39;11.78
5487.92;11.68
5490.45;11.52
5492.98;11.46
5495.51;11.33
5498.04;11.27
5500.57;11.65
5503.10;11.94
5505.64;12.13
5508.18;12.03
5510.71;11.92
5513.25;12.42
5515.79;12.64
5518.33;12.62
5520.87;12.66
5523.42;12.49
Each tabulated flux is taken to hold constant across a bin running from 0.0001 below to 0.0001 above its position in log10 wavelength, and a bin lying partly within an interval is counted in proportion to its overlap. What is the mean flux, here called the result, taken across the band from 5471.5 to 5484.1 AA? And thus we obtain 11.7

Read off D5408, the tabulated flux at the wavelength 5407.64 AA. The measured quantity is 11.51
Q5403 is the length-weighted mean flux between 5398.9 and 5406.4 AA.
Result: 11.5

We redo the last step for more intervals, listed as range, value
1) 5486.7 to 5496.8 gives 11.5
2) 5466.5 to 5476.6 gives 11.7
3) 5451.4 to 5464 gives 12.4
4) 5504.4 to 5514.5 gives 12.1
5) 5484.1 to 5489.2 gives 11.7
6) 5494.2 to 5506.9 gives 11.7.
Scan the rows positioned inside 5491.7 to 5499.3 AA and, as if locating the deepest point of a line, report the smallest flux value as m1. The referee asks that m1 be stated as 11.27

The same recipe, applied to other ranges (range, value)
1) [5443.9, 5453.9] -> 12.22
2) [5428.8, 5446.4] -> 11.71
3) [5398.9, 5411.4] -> 11.42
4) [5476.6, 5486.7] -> 11.44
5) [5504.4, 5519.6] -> 11.92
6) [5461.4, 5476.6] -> 11.48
